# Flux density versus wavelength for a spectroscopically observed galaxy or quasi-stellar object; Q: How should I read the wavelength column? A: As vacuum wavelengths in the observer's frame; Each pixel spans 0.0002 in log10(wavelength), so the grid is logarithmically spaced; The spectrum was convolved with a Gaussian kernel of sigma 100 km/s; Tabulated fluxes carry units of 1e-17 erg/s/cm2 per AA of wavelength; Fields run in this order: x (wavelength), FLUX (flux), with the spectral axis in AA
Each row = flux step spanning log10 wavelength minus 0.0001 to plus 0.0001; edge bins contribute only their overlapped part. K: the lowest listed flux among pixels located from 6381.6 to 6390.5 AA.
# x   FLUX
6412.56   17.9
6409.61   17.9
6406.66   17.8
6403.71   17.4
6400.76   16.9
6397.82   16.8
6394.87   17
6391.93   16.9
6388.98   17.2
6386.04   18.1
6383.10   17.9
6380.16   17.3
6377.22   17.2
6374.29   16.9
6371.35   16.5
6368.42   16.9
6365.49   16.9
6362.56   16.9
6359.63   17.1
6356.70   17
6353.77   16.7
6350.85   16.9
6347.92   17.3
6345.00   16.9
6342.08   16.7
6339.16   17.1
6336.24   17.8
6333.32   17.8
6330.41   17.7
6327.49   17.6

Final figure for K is 17.2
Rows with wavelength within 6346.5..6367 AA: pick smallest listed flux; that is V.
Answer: 16.7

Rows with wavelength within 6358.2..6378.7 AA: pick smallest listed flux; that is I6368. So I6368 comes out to 16.5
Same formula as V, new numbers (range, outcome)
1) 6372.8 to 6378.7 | 16.9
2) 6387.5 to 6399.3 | 16.8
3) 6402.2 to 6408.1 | 17.4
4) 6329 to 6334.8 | 17.7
